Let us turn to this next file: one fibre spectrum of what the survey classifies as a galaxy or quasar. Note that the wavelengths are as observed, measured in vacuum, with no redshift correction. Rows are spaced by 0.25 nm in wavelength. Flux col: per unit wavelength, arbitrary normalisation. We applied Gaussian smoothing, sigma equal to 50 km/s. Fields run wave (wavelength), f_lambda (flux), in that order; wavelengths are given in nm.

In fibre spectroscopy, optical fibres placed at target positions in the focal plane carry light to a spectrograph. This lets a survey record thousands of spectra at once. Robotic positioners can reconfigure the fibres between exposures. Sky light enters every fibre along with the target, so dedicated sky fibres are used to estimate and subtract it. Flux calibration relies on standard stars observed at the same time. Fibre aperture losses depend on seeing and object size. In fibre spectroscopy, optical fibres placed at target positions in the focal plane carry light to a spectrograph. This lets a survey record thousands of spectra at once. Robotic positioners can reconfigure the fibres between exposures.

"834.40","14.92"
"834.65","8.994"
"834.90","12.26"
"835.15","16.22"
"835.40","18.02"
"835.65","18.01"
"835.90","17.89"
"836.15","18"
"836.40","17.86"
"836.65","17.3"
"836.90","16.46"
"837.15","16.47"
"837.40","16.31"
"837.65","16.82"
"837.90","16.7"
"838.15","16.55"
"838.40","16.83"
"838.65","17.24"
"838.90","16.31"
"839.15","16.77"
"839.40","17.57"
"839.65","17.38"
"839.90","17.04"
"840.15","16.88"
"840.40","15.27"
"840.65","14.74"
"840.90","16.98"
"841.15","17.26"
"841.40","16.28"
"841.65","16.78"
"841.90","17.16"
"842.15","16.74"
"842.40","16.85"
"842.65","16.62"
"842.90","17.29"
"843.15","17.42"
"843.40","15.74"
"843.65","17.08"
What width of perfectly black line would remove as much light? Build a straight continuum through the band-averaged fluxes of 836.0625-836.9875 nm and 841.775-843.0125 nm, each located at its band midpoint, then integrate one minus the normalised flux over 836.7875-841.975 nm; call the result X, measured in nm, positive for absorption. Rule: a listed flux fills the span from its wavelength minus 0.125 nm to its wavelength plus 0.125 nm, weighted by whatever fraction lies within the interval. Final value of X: 0.16 nm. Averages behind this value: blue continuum 17.4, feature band 16.7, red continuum 16.9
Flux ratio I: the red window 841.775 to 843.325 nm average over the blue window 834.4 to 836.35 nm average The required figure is 1.08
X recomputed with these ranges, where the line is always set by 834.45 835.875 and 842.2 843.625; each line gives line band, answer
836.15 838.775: -0.24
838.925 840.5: -0.08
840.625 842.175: -0.02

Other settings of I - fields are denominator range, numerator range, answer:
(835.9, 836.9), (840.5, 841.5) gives 0.93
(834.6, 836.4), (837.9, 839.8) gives 1.05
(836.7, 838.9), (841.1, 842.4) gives 1.01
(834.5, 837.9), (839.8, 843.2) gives 1.03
